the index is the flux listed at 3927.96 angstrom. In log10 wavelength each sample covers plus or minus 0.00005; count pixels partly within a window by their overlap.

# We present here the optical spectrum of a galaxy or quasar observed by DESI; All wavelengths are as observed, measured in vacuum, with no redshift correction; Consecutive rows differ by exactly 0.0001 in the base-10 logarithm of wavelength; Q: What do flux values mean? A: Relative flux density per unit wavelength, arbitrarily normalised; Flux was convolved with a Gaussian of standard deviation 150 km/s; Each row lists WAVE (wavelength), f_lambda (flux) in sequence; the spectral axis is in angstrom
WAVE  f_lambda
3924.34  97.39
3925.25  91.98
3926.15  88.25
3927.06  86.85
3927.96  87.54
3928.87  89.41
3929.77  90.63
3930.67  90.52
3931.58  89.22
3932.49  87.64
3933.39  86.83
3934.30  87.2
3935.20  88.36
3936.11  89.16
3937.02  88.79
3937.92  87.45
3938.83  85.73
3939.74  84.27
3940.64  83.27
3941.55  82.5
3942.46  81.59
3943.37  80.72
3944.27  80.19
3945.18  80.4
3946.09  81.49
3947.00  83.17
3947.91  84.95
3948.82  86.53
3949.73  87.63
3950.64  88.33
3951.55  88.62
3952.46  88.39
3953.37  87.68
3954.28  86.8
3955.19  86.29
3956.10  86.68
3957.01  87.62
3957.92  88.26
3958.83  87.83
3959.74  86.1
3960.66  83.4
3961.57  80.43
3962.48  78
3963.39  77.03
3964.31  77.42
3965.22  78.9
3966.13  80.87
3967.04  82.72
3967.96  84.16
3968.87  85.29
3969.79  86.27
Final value 87.54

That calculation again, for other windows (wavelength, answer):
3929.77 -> 90.63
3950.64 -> 88.33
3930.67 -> 90.52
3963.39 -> 77.03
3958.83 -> 87.83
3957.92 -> 88.26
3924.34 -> 97.39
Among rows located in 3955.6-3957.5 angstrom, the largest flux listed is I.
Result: 87.62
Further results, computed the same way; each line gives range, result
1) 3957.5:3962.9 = 88.26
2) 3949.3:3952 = 88.62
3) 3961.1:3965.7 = 80.43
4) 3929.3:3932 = 90.63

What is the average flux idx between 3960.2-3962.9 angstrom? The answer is 80.7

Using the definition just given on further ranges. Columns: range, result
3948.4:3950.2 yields 87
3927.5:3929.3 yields 88.4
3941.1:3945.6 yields 81.1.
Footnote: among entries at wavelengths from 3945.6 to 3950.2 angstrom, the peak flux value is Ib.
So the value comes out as 87.63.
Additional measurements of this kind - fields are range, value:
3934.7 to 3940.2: 89.16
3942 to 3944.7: 81.59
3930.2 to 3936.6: 90.52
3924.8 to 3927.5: 91.98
